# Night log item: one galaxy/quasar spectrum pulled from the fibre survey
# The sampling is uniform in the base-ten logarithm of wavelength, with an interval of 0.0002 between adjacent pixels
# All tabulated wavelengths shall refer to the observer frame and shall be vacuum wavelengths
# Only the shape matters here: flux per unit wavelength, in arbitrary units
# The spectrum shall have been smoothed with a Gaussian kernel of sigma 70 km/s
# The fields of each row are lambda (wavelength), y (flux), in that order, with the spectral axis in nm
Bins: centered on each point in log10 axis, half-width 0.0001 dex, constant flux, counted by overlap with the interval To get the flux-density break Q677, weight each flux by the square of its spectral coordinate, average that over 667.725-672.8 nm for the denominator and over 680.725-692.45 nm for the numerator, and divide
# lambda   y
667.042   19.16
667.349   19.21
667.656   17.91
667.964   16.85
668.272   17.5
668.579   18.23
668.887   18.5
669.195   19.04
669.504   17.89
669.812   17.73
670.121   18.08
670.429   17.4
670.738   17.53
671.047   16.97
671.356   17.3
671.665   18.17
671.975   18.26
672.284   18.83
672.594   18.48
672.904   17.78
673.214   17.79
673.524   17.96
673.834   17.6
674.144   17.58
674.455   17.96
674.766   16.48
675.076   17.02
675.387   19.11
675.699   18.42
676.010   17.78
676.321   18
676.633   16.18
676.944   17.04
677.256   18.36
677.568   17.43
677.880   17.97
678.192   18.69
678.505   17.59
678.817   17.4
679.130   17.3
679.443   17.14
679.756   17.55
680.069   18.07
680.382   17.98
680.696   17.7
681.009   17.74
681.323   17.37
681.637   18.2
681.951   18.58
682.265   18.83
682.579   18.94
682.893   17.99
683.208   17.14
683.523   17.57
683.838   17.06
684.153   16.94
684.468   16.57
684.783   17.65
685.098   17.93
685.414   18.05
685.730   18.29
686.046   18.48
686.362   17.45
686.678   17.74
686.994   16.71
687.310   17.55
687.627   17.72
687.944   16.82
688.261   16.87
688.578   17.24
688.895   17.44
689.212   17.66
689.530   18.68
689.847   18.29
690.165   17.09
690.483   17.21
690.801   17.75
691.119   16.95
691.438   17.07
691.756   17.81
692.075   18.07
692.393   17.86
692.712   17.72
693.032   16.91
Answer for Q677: 1.03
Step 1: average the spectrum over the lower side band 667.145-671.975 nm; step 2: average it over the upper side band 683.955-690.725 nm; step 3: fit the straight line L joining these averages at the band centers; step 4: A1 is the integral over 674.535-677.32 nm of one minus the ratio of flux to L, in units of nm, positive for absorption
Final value 0.03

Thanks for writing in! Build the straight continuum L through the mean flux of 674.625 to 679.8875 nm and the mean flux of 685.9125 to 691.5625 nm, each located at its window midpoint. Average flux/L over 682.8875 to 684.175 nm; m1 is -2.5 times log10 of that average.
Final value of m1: 0.02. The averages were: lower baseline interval 17.6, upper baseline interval 17.5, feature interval 17.3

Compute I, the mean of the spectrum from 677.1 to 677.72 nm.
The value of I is 17.9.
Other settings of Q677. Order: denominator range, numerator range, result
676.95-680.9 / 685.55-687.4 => 1.02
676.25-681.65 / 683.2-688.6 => 1.01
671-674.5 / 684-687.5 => 1.02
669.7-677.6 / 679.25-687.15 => 1.03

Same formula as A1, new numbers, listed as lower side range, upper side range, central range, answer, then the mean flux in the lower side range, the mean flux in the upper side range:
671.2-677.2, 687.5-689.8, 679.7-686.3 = -0.08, 17.8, 17.5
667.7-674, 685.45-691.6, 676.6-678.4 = 0.01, 17.9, 17.5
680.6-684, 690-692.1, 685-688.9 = 0.02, 17.9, 17.4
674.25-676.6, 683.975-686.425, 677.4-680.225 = 0.00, 17.7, 17.7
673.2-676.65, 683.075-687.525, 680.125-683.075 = -0.09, 17.7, 17.5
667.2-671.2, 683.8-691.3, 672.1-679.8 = 0.01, 17.9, 17.5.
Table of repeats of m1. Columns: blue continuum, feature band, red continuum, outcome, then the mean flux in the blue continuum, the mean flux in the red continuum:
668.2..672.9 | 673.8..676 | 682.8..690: 0.01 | 18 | 17.6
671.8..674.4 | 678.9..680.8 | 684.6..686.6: 0.02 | 18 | 17.9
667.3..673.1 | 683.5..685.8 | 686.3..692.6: 0.01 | 18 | 17.5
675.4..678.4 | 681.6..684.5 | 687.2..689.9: -0.01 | 17.8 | 17.6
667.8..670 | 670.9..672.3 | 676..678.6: 0.00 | 18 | 17.7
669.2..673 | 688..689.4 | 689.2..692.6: 0.03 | 17.9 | 17.7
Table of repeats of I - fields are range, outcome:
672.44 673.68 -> 18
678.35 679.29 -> 17.4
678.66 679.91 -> 17.3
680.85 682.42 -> 18.1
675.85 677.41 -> 17.5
